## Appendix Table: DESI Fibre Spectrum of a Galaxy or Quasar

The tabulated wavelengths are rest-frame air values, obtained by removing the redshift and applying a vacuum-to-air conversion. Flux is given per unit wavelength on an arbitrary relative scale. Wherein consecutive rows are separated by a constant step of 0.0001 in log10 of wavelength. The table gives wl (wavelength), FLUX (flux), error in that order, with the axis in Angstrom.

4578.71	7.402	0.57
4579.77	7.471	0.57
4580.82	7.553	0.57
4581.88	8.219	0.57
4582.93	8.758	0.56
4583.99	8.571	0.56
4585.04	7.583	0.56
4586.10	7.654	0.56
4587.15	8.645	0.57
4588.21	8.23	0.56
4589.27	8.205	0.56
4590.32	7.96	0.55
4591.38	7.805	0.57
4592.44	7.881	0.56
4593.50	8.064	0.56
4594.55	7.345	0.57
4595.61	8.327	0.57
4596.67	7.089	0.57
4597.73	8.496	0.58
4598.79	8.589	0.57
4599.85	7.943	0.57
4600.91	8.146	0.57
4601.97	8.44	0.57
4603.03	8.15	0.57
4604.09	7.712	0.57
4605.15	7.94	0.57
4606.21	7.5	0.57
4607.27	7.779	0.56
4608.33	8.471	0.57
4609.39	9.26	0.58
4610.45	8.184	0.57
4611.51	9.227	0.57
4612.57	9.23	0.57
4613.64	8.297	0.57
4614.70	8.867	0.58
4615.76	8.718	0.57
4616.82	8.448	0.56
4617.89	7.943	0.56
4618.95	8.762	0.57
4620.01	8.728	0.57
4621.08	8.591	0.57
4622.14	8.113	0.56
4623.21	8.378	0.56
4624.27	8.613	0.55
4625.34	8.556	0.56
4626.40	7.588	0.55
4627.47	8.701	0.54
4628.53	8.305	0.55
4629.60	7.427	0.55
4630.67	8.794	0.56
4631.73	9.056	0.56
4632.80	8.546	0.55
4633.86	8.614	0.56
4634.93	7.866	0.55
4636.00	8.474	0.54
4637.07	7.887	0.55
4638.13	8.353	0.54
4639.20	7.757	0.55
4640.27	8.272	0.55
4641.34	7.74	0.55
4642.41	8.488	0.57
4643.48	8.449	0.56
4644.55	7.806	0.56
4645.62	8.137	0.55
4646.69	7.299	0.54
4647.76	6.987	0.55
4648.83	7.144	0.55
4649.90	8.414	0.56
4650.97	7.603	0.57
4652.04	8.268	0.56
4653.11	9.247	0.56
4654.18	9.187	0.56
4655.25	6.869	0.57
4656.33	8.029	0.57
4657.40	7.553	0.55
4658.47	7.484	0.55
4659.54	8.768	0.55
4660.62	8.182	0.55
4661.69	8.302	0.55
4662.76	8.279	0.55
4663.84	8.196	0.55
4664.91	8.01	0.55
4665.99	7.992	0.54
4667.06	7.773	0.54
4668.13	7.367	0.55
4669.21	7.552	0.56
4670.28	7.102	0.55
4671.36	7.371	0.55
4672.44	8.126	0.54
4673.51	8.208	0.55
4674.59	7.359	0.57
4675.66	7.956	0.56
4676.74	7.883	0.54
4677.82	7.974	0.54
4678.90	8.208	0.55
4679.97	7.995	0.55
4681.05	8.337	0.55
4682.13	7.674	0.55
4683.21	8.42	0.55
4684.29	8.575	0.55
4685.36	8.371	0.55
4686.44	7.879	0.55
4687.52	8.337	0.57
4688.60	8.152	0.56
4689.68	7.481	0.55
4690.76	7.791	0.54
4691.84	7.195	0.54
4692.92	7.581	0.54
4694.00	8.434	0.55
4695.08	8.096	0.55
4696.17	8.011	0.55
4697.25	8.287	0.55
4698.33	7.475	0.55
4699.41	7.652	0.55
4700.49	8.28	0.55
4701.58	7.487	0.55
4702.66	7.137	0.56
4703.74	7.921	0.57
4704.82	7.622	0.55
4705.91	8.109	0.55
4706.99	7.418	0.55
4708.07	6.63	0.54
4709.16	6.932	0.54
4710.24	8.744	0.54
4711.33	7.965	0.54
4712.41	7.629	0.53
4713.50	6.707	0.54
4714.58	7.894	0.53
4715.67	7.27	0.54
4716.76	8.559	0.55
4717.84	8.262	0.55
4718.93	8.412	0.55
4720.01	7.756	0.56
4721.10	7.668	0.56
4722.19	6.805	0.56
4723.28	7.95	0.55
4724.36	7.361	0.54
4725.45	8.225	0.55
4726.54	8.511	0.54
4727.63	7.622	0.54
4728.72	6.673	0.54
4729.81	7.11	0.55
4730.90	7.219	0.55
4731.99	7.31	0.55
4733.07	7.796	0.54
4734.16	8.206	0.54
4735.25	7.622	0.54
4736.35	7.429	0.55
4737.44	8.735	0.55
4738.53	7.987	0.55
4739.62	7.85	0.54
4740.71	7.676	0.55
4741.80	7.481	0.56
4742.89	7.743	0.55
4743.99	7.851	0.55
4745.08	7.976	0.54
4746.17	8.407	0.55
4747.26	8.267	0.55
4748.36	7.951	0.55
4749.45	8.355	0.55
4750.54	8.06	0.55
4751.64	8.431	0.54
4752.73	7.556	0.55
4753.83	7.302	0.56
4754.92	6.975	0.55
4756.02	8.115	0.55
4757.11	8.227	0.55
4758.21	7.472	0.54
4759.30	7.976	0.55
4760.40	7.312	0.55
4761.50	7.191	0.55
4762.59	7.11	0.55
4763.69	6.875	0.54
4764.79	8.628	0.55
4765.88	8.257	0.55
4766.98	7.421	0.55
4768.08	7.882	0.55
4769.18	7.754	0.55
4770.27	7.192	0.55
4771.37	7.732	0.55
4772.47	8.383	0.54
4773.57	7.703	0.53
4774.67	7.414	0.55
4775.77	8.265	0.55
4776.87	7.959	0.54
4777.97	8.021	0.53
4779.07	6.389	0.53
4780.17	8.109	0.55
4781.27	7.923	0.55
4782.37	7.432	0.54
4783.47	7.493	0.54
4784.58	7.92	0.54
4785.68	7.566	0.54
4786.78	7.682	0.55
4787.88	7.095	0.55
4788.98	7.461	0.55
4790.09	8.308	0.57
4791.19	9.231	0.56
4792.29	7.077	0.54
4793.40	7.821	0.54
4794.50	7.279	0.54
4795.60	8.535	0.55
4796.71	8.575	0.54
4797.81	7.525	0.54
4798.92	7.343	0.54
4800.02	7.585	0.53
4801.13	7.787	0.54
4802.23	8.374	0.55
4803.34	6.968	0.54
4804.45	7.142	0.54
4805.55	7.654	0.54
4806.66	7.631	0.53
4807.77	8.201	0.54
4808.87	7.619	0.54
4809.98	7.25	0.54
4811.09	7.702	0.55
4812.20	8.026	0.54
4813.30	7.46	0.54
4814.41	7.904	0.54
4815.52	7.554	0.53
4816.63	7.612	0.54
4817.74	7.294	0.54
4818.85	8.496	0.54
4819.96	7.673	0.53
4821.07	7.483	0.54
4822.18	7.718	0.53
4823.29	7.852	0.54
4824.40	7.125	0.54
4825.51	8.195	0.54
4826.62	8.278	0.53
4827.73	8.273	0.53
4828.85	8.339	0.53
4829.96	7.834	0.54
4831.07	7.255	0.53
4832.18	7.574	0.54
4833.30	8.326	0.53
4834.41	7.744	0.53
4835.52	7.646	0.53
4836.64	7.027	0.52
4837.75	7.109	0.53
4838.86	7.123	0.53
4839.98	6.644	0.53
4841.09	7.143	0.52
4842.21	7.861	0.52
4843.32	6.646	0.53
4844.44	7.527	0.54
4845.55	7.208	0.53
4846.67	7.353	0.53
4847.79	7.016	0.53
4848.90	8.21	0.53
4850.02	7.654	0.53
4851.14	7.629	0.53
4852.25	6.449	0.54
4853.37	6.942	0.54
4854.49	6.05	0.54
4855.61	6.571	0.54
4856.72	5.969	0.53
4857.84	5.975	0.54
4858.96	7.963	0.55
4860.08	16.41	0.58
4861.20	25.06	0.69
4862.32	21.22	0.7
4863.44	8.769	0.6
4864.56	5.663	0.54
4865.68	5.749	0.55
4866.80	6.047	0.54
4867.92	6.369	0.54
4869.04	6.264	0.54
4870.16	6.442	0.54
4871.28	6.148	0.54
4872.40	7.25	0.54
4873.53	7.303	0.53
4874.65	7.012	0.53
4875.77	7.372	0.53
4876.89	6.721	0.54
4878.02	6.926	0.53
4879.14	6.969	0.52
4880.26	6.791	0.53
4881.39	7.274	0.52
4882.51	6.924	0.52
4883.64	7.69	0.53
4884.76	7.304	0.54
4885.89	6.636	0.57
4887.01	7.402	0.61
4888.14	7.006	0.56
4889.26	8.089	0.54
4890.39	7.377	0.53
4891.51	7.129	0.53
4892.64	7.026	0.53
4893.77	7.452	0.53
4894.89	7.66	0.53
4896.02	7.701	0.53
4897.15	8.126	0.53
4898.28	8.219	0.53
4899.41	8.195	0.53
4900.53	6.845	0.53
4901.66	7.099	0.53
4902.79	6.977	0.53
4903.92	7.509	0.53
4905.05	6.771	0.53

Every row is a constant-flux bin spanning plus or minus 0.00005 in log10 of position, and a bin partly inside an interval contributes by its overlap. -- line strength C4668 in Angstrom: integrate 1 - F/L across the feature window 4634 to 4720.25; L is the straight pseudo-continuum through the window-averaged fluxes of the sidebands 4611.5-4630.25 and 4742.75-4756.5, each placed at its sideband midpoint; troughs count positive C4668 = 3.3 Angstrom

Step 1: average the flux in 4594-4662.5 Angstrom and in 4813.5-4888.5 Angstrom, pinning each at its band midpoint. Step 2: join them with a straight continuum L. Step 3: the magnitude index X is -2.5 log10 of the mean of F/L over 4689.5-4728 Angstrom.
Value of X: 0.045 mag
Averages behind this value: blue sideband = 8.21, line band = 7.75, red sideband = 7.83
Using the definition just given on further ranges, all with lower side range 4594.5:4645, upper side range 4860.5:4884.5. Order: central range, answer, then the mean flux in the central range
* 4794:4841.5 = 0.10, 7.67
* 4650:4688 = 0.04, 8.02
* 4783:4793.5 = 0.08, 7.76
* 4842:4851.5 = 0.13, 7.44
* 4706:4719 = 0.09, 7.69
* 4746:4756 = 0.06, 7.91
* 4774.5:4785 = 0.09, 7.7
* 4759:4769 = 0.10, 7.62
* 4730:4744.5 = 0.08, 7.75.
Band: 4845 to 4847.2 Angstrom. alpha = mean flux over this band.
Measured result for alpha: 7.27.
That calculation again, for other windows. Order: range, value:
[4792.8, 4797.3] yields 8.04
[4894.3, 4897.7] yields 7.83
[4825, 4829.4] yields 8.26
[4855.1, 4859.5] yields 6.62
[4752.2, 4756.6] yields 7.49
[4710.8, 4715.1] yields 7.56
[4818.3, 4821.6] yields 7.89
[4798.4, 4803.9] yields 7.61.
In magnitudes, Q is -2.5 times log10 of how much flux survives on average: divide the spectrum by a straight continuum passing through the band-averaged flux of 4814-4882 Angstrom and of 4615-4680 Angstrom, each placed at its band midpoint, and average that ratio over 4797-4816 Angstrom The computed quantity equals 0.041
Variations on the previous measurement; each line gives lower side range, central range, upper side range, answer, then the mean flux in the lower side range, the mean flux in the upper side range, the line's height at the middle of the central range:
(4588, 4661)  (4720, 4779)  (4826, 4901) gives 0.04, 8.19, 7.82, 8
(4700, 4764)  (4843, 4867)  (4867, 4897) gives -0.23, 7.72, 7.09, 7.2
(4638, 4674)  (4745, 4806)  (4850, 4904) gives 0.02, 7.94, 7.91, 7.93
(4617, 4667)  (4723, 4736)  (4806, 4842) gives 0.04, 8.17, 7.66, 7.92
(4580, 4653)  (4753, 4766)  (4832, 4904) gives 0.05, 8.19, 7.78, 7.96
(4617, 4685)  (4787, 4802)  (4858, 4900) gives 0.05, 8.09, 8.24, 8.18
